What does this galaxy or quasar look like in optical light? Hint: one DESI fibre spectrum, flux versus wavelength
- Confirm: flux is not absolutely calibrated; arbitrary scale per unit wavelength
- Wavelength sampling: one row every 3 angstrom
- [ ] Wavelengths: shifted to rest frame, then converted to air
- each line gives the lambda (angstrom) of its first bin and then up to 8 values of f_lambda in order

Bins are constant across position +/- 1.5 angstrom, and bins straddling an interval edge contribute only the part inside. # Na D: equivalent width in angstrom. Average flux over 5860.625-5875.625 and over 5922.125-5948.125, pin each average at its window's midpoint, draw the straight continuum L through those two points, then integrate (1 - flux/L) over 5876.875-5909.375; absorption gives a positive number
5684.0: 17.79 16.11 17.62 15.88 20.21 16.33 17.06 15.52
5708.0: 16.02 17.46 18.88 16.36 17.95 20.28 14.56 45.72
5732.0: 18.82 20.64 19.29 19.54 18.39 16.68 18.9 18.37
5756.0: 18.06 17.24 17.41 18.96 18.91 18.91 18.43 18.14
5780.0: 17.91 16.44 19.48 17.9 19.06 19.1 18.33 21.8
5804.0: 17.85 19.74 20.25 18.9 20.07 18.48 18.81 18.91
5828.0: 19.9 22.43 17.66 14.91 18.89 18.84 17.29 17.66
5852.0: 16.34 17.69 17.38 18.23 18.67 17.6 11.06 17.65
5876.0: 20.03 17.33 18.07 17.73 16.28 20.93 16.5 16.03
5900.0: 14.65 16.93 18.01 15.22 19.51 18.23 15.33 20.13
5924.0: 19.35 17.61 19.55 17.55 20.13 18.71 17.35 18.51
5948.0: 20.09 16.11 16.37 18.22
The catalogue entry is 0.6 angstrom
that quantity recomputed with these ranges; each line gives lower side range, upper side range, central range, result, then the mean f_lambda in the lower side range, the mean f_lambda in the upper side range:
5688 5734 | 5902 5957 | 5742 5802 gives 1.57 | 19.2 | 18.1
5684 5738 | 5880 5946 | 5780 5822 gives -1.02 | 19.1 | 17.8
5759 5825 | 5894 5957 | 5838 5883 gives 1.89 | 18.8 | 17.7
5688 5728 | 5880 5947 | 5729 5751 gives -3.87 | 17.6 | 17.8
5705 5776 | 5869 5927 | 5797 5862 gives -1.58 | 19.3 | 17.4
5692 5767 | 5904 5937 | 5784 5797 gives -0.02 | 19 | 18.2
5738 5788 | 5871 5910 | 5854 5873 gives 0.73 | 18.3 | 17.3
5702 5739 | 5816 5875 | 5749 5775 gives 1.30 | 20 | 17.9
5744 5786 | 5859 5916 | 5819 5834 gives -1.64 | 18.1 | 17.3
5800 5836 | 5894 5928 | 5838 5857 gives 1.11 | 19.5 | 17.3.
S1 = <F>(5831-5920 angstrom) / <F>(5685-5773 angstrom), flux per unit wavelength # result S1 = 0.92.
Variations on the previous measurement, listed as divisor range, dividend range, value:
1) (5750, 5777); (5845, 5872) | 0.92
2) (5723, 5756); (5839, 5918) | 0.83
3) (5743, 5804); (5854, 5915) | 0.94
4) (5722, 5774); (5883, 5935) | 0.88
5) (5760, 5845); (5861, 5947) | 0.94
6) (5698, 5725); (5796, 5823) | 1.12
